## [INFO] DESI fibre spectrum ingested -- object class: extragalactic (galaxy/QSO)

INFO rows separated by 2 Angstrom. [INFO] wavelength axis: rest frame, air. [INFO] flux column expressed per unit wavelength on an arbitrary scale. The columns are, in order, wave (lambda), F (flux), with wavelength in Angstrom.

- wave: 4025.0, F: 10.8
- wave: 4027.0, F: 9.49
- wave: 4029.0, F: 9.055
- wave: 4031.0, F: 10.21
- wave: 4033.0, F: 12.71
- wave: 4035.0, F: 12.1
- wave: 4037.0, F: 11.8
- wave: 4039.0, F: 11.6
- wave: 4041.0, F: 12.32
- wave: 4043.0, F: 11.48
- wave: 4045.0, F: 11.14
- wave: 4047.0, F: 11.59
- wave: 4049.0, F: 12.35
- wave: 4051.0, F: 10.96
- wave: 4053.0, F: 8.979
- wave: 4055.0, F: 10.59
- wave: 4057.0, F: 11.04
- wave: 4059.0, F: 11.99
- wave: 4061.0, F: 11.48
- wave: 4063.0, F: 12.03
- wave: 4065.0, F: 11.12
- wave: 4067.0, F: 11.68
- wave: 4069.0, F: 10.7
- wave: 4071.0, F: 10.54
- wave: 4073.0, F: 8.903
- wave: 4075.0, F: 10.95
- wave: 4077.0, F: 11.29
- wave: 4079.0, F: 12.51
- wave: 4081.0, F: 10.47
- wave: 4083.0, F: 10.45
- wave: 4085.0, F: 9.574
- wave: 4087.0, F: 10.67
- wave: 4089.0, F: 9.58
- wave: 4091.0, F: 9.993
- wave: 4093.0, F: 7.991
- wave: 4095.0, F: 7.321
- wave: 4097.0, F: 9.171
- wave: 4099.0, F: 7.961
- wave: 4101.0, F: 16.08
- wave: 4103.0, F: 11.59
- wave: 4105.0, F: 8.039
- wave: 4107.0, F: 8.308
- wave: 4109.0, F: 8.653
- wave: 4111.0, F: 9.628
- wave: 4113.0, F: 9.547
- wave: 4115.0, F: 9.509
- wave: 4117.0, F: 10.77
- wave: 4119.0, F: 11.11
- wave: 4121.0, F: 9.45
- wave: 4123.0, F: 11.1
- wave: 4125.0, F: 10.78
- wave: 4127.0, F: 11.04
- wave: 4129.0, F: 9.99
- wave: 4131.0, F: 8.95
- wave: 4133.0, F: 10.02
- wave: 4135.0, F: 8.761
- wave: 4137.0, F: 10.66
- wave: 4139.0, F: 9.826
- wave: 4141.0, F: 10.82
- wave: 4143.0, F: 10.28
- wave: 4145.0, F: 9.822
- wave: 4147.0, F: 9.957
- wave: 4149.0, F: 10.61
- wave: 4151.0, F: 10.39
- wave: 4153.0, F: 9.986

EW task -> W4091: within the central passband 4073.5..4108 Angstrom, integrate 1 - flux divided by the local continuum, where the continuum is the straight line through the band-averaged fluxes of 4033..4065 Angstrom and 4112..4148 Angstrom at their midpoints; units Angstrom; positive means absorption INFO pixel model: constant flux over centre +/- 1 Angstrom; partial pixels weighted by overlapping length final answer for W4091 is 2.2 Angstrom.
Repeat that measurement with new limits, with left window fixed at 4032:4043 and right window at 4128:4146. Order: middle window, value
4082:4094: 1.4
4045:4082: 1.3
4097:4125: 0.9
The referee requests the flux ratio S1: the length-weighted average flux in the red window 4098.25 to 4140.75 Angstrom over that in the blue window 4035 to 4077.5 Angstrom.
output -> 0.9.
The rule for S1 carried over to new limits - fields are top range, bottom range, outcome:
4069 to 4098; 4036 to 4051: 0.85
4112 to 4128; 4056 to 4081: 0.93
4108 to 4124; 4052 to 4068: 0.90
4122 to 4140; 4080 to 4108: 1.03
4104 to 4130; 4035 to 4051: 0.84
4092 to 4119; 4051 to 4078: 0.89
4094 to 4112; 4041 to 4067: 0.85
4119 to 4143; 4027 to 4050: 0.89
